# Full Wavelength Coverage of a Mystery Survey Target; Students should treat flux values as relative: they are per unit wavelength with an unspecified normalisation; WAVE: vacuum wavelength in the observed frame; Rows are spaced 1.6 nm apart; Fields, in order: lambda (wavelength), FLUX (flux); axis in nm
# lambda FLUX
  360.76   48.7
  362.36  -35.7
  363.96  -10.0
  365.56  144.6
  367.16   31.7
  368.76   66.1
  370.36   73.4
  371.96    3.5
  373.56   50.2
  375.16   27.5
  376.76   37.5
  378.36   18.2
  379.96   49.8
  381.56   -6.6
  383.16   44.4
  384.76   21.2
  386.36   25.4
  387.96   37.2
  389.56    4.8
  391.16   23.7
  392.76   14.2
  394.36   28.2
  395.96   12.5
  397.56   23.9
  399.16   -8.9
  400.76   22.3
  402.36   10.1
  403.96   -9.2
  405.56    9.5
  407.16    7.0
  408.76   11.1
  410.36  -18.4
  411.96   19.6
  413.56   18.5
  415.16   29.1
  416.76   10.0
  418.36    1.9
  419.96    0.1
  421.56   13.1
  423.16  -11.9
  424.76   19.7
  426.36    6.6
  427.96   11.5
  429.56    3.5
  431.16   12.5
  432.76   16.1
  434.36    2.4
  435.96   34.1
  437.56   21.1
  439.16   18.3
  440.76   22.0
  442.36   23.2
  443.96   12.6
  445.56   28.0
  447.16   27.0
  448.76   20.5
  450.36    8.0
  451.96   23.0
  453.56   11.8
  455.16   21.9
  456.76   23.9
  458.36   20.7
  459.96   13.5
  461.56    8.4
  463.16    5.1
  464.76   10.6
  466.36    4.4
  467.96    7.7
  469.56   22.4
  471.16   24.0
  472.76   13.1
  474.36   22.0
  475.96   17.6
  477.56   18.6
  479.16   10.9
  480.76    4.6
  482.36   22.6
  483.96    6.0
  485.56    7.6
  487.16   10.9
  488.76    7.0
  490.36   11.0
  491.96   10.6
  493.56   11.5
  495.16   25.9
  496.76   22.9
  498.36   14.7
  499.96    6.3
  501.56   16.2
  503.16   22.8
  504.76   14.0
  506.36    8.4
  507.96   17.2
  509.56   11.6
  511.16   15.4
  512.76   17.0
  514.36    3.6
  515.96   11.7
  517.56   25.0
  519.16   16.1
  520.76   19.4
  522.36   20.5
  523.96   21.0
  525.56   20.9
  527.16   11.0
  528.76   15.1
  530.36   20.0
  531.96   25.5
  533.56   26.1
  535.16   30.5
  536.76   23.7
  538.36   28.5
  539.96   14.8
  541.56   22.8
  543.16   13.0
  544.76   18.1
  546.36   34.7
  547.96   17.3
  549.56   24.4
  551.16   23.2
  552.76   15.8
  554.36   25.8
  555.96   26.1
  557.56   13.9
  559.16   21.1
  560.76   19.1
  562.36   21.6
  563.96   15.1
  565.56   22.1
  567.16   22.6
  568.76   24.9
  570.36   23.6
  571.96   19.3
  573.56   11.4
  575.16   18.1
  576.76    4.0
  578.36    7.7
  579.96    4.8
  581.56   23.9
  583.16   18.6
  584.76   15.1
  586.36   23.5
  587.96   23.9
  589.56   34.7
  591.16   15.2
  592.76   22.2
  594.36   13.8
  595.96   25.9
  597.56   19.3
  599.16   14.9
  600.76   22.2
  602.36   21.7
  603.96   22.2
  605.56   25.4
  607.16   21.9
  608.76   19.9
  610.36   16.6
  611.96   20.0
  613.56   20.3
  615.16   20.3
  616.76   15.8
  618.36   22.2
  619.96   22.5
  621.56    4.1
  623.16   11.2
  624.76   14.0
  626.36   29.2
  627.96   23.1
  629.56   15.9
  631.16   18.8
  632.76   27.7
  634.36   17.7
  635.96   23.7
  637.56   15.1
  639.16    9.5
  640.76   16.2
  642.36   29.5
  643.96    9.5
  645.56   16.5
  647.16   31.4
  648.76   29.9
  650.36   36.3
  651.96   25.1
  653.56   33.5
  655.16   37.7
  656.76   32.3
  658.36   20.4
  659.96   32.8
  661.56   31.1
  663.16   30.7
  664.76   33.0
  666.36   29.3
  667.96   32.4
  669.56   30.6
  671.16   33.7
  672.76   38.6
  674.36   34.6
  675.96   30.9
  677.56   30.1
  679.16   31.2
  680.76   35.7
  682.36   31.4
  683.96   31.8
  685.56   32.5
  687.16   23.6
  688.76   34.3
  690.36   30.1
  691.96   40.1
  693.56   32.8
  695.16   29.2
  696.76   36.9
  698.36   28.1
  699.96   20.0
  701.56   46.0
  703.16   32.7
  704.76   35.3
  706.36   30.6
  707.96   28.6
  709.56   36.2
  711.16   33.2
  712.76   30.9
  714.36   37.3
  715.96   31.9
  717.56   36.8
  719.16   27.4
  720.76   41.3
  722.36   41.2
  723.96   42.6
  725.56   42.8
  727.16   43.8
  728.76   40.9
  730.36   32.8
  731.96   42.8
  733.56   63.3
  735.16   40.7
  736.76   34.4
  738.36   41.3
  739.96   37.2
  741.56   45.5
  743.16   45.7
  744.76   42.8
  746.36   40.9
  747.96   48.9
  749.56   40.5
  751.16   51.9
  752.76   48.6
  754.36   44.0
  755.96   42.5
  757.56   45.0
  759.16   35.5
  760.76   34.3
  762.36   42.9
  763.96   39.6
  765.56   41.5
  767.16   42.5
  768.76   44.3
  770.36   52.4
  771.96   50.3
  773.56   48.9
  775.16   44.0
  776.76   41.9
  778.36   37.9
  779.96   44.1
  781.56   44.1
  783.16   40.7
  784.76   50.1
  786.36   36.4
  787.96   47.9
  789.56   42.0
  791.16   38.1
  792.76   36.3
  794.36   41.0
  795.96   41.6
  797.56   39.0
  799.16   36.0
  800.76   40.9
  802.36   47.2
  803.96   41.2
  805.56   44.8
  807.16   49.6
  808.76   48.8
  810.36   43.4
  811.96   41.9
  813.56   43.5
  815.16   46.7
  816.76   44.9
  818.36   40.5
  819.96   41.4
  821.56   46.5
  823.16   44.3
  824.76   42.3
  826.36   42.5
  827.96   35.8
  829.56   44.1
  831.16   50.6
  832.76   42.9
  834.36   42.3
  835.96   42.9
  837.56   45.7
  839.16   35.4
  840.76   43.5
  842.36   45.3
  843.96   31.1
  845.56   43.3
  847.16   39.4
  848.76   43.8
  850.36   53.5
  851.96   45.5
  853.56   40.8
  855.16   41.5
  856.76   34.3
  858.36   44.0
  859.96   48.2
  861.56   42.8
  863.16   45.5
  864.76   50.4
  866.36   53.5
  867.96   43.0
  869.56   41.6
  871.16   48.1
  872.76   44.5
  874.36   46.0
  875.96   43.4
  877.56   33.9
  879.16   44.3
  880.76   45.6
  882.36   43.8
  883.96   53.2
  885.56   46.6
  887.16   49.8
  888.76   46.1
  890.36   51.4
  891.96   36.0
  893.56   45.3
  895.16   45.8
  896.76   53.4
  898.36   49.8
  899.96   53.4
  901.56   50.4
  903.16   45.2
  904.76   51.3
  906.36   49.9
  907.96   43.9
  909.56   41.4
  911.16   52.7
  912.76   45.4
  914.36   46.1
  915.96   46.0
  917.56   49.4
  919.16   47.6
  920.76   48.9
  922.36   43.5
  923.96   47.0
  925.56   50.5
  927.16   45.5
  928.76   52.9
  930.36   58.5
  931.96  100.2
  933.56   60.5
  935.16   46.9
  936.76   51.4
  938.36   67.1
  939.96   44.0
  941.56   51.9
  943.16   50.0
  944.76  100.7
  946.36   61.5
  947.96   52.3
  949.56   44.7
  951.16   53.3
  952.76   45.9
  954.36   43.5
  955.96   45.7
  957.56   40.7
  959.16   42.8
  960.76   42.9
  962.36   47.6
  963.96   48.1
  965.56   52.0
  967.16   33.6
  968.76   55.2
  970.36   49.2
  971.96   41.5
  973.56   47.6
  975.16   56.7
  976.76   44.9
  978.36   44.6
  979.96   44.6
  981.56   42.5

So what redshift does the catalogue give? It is 0.63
